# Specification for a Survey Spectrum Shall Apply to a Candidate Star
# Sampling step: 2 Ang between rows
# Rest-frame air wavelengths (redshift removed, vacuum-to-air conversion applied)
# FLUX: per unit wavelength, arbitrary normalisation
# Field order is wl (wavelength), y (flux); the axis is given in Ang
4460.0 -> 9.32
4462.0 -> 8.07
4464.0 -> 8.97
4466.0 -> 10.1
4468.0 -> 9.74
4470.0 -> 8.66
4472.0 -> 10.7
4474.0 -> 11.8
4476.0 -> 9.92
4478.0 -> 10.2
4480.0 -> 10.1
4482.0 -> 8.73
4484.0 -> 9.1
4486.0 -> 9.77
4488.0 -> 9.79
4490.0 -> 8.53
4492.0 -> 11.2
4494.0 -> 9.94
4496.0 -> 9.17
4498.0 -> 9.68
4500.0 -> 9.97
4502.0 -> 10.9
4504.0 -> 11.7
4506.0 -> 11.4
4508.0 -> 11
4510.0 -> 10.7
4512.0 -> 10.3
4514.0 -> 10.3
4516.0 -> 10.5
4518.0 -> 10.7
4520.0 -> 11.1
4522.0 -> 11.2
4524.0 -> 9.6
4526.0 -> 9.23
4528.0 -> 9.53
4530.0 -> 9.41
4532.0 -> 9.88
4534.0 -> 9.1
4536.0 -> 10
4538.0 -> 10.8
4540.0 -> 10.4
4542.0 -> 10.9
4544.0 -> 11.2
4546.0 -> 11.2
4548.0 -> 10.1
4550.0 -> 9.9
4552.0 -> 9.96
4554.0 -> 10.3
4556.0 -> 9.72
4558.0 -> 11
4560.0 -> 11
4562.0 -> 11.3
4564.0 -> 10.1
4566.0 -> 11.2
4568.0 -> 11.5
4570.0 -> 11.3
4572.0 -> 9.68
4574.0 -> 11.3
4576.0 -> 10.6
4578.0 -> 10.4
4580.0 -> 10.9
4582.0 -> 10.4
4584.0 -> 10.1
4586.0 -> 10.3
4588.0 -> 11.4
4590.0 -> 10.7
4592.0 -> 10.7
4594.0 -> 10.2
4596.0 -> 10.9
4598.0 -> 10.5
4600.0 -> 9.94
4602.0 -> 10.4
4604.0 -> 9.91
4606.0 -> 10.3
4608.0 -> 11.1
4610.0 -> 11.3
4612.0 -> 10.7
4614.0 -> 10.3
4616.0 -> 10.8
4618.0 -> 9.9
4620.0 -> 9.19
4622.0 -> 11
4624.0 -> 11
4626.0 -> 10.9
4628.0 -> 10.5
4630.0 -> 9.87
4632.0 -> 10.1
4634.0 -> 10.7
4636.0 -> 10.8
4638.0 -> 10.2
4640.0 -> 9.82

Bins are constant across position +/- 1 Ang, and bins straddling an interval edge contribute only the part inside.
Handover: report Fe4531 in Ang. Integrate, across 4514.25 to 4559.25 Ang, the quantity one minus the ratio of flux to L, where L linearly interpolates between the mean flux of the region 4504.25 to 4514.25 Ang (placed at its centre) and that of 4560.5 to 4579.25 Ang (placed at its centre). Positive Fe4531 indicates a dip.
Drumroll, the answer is 2.4 Ang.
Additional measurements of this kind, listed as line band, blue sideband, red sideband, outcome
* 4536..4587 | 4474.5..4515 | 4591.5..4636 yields -1.4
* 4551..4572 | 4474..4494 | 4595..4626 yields -0.9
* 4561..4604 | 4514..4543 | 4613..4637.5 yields -1.4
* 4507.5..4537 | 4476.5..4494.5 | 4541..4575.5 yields 0.1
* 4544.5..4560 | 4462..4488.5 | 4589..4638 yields -0.3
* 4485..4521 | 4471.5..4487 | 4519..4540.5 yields -1.3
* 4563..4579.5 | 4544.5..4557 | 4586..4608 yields -0.6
